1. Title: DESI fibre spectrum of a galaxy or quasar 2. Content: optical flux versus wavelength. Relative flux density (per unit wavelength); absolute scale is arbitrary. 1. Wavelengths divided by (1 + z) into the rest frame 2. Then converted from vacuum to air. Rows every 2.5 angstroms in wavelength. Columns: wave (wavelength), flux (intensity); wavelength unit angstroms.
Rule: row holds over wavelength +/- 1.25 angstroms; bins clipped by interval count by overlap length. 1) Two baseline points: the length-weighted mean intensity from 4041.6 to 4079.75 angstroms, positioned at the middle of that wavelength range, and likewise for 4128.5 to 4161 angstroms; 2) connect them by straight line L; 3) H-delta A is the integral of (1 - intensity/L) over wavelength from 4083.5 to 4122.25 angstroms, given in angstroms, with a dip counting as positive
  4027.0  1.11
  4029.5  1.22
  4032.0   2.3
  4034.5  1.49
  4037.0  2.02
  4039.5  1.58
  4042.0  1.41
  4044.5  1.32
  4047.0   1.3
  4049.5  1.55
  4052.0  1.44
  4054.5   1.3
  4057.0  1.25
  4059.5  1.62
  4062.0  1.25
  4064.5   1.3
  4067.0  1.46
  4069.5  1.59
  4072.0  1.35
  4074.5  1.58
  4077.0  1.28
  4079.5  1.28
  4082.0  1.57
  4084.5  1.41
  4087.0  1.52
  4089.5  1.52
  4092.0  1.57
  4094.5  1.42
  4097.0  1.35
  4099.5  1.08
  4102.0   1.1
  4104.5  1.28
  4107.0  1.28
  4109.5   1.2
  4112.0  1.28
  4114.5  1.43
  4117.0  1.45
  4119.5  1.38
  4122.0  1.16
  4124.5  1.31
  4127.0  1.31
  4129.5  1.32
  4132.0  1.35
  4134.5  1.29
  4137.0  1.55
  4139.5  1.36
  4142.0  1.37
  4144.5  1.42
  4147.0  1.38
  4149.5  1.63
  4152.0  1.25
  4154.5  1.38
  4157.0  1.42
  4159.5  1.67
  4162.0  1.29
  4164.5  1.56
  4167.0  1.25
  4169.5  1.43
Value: 1.69 angstroms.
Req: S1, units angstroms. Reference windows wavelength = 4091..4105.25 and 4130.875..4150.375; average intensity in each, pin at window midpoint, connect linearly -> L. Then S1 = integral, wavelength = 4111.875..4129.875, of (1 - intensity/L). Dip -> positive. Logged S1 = 0.3 angstroms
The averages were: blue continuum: 1.3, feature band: 1.33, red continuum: 1.42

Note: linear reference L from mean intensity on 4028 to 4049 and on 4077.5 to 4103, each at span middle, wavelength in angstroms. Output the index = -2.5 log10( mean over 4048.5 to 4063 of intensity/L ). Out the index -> 0.08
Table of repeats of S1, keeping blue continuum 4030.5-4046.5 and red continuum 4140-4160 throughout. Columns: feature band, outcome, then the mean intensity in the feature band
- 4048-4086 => 4.4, 1.42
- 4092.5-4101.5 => 1.4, 1.29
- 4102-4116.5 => 2.2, 1.29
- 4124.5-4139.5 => 1.1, 1.36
